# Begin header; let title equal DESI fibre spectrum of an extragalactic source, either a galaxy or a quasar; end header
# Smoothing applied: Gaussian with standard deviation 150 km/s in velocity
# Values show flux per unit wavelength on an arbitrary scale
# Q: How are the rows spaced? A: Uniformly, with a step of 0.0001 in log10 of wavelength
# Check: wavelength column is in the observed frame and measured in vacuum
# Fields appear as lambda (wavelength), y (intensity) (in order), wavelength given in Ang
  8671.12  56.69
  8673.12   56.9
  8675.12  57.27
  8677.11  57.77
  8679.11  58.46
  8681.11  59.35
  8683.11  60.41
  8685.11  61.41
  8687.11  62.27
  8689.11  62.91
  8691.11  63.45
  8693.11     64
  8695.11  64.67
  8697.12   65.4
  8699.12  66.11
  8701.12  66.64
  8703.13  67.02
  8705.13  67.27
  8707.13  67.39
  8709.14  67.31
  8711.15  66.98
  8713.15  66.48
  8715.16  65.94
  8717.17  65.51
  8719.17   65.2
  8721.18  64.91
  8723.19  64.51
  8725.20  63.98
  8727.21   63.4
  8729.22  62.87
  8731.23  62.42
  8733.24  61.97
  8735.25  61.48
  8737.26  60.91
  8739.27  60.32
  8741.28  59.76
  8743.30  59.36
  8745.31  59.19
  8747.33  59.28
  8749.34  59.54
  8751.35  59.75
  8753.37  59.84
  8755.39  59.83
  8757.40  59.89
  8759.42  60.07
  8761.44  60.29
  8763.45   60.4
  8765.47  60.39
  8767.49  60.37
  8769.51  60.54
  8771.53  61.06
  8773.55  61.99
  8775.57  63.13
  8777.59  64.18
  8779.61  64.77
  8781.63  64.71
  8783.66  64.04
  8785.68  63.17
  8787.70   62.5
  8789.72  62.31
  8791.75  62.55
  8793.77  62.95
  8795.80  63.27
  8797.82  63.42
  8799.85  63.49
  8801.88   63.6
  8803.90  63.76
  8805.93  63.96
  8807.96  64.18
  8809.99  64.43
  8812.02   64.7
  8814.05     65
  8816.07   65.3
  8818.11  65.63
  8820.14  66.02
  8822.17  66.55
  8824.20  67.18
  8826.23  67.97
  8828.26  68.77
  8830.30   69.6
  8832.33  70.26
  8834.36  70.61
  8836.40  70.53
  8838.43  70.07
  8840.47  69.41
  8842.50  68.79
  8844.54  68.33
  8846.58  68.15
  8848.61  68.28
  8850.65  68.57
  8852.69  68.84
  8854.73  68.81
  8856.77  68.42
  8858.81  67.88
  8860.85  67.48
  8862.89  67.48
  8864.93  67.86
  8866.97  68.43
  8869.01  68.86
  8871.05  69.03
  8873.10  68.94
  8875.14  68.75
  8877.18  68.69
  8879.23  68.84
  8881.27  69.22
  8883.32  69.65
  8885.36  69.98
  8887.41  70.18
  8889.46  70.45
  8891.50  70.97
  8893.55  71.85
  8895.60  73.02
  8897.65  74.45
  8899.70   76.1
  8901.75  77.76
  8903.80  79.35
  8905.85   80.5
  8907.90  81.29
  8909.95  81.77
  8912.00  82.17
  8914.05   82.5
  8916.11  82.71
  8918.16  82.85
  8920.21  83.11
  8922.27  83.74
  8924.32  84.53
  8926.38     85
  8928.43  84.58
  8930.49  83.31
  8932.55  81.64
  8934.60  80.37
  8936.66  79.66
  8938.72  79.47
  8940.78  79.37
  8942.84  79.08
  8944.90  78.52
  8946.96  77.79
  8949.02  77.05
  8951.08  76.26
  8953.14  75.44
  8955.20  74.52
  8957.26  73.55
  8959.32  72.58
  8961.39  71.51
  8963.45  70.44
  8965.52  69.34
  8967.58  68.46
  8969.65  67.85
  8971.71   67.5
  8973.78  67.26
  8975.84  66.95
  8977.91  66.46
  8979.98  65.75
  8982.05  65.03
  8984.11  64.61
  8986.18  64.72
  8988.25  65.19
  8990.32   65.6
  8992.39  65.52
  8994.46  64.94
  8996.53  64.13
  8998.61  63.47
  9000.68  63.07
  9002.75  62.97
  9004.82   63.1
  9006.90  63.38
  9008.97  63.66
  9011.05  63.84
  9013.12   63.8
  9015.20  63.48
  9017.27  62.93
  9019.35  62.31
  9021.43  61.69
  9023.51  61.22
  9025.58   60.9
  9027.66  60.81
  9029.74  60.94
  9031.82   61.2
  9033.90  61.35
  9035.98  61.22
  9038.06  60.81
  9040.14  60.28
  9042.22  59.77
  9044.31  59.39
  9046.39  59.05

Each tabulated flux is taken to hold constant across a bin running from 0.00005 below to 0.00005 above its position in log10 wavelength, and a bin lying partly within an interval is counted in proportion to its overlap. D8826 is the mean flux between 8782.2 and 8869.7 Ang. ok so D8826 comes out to 66.5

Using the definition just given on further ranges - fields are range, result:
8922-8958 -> 79.6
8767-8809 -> 63.1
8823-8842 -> 69.4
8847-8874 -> 68.4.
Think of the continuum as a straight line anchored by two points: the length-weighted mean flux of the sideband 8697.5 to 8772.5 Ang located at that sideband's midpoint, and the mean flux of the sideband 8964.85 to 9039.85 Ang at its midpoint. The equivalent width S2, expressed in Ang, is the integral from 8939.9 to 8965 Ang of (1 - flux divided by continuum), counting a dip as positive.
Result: -4.6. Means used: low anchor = 62.7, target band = 75.4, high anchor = 64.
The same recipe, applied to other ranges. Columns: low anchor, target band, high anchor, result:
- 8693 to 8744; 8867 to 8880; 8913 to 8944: 1.45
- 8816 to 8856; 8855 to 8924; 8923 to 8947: 1.51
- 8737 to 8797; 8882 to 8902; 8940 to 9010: -1.90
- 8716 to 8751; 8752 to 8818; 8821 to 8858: 2.71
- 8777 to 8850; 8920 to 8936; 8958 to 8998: -3.96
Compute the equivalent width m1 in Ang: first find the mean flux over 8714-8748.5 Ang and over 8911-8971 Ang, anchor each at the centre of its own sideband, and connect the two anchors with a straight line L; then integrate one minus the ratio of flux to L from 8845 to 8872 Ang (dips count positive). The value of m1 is 1.4 Ang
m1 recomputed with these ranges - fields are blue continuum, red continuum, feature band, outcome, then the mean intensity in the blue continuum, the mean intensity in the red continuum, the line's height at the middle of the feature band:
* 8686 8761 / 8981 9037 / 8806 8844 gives -2.6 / 63.2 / 63.2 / 63.2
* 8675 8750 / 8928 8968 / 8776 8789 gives 0.6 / 63.1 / 76.6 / 67.1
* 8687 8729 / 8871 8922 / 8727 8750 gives 2.1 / 65.3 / 75.2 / 66.9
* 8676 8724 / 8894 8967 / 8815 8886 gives 4.9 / 64.2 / 78.6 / 73.6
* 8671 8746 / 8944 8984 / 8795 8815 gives 0.6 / 62.9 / 71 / 66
